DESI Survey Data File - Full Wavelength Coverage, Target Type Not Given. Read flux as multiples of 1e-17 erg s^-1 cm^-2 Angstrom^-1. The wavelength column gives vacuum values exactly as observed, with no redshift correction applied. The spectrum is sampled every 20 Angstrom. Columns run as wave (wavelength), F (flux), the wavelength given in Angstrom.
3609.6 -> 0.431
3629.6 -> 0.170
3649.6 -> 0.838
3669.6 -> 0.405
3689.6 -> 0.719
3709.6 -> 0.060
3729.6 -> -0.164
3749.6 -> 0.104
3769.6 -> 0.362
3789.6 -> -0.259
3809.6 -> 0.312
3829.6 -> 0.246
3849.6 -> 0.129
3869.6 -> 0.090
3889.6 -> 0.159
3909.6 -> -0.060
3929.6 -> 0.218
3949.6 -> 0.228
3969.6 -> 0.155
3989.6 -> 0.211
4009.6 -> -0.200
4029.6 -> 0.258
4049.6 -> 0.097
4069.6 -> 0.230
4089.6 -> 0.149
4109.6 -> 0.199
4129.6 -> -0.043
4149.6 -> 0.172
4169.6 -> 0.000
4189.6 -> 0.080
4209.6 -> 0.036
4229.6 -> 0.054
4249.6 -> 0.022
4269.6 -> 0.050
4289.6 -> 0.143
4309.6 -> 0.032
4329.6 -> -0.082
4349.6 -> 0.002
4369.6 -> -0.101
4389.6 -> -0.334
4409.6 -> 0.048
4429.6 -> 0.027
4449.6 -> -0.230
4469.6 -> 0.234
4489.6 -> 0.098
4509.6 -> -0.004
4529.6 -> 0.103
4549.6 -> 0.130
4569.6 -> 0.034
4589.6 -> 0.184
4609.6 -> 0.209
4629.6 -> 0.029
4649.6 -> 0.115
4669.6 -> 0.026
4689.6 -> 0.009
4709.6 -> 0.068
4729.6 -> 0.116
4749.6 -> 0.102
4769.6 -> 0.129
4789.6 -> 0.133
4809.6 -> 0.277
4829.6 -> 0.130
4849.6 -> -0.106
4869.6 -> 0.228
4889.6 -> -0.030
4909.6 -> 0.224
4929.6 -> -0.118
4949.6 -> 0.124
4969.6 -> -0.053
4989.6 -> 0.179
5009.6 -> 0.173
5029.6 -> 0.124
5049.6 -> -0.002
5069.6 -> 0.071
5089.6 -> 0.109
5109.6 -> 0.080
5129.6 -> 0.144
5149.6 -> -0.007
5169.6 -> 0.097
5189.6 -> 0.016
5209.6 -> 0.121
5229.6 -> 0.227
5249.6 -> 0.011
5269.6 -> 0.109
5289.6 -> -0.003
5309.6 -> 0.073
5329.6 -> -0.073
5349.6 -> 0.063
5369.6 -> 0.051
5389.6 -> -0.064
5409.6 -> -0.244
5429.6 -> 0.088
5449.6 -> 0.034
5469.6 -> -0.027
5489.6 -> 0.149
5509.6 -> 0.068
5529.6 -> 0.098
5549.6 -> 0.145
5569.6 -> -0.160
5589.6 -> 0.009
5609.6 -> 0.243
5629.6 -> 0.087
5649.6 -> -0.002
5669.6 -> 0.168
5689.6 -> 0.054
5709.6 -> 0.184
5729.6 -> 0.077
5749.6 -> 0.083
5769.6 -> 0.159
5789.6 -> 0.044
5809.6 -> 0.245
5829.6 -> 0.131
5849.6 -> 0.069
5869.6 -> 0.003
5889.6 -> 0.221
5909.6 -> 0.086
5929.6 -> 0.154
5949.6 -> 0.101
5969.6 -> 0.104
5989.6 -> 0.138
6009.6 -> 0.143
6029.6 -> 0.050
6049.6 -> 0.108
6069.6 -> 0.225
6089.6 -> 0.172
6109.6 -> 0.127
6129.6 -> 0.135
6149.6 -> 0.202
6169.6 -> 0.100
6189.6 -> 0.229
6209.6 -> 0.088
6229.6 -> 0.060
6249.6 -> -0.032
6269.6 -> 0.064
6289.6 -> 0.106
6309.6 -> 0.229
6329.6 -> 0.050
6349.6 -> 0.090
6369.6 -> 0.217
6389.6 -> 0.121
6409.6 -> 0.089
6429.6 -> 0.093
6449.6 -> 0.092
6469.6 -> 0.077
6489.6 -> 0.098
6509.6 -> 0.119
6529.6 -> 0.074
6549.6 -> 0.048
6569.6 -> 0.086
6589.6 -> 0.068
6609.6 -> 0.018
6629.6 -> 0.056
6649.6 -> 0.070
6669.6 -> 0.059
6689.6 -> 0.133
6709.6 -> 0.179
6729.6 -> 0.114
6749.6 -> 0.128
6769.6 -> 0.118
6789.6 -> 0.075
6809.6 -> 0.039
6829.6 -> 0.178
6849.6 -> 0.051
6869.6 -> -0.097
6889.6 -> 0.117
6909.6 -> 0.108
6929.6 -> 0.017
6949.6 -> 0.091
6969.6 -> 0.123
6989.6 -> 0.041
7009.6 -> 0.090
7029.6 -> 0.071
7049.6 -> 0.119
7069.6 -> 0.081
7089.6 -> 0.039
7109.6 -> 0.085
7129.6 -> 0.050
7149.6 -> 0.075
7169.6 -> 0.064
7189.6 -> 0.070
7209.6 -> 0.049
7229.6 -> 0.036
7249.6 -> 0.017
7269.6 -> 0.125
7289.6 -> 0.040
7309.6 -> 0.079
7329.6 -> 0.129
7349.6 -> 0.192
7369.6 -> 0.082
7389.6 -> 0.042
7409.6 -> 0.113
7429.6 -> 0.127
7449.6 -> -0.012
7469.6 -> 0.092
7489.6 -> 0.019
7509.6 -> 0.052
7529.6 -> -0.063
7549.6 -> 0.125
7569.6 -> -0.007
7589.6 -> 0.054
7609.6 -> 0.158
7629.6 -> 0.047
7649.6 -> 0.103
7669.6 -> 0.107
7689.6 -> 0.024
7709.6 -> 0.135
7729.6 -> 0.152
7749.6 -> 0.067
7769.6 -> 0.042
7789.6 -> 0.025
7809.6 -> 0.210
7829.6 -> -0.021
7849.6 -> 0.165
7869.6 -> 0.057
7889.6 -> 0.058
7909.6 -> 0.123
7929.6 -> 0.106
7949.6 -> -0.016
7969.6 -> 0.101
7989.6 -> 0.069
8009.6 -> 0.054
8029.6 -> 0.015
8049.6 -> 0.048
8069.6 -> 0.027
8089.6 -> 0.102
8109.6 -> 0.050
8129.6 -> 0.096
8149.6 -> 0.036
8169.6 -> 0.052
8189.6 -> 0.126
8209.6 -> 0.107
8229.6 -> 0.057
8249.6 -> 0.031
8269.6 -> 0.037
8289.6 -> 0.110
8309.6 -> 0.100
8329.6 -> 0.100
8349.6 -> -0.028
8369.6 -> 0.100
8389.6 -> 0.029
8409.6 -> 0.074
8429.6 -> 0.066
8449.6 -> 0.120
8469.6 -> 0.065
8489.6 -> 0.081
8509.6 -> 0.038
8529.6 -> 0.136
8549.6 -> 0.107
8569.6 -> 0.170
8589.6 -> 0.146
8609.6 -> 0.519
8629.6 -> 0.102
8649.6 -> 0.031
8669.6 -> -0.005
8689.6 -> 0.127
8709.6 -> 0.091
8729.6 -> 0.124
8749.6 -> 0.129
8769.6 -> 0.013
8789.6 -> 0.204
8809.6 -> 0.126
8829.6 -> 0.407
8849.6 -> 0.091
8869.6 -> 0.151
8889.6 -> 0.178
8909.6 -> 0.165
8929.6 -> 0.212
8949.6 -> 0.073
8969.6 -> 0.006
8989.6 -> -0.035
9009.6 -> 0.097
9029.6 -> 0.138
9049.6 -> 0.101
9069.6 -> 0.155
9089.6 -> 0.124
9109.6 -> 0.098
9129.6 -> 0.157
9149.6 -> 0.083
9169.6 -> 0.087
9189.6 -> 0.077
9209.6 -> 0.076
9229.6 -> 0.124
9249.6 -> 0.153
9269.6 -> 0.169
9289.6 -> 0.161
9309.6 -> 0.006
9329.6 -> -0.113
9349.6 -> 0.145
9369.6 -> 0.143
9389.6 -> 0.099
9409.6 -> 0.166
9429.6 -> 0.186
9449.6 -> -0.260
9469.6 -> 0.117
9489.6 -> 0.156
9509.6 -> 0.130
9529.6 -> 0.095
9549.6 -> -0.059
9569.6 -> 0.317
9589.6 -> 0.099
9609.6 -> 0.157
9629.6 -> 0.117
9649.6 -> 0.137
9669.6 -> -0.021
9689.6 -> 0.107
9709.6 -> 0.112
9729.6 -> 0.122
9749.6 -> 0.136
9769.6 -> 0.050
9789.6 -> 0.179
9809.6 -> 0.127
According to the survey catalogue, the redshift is 1.31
